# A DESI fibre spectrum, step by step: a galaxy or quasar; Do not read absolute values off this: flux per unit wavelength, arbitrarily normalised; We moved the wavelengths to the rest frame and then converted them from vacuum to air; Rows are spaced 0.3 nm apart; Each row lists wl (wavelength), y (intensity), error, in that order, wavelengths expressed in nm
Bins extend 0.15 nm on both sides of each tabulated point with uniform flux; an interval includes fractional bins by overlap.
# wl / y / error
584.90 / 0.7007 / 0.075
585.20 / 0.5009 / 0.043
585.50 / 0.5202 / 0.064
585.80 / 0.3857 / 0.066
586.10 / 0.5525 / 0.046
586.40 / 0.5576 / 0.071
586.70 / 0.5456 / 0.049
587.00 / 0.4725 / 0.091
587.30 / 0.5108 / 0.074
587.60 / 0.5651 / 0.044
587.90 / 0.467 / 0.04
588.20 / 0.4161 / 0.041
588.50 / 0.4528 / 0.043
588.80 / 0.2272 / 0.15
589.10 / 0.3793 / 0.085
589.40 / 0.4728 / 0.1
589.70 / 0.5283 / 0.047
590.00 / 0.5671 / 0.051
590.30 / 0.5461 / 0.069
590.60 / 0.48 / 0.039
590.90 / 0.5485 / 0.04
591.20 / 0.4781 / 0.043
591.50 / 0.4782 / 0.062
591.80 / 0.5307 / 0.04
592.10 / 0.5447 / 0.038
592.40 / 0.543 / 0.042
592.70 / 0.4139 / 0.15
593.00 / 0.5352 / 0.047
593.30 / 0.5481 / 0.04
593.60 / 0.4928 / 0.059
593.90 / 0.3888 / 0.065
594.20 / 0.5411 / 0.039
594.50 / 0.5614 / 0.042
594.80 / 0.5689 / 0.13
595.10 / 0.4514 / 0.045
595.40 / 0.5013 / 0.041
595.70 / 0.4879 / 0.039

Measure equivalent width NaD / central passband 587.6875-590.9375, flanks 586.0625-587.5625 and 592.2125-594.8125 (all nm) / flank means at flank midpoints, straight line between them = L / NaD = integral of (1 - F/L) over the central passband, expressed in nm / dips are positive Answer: 0.37 nm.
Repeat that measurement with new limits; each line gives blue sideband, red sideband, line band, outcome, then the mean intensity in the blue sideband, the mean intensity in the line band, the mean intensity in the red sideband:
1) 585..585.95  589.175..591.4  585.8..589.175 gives 0.18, 0.481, 0.466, 0.512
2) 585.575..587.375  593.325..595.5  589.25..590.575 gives -0.05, 0.505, 0.524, 0.504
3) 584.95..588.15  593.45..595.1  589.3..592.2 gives -0.06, 0.511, 0.518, 0.505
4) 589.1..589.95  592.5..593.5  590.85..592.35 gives -0.06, 0.487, 0.516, 0.501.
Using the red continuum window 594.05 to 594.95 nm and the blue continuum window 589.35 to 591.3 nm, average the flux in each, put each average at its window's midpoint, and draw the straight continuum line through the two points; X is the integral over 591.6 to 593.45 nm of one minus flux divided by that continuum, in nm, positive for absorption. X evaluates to 0.07 nm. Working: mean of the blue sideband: 0.521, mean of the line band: 0.518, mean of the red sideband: 0.557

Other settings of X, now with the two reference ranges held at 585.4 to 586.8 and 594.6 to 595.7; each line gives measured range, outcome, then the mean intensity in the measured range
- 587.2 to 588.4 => 0.05 nm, 0.487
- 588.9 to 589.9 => 0.11 nm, 0.454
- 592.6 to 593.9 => 0.05 nm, 0.488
